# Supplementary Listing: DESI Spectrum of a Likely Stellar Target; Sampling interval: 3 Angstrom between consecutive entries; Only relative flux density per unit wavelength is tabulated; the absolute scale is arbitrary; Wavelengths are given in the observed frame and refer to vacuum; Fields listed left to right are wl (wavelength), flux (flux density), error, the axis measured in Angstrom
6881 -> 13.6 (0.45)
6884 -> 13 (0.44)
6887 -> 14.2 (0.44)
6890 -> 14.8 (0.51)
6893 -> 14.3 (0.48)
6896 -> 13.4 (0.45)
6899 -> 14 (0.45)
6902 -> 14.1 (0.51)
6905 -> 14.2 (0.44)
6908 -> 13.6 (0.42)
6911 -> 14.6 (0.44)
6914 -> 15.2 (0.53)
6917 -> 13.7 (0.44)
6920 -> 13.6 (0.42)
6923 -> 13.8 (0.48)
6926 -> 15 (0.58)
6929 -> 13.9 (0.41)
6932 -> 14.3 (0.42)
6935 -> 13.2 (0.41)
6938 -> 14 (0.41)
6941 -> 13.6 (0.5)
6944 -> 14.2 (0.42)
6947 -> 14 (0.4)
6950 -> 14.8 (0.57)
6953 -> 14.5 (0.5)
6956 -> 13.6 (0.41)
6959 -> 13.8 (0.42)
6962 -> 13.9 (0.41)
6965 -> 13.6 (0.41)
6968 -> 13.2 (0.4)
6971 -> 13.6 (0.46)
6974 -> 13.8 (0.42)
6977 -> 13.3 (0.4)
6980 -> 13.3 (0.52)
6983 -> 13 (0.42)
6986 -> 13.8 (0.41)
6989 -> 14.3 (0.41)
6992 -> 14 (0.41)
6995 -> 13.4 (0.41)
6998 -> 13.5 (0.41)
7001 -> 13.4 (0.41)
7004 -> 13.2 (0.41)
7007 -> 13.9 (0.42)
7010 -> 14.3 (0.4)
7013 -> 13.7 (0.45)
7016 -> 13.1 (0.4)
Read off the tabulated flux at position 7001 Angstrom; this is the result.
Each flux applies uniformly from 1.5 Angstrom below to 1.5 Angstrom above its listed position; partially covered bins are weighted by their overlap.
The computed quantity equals 13.4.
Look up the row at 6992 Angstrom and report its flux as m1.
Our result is 14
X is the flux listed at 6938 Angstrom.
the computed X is 14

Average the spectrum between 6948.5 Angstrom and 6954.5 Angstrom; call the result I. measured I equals 14.7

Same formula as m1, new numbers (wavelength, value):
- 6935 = 13.2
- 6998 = 13.5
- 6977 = 13.3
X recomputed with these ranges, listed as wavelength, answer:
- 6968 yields 13.2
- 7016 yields 13.1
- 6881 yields 13.6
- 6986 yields 13.8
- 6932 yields 14.3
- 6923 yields 13.8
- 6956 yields 13.6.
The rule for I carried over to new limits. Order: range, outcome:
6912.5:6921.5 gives 14.2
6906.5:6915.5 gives 14.5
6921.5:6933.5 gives 14.2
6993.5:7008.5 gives 13.5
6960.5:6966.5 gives 13.8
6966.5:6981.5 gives 13.4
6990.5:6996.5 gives 13.7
